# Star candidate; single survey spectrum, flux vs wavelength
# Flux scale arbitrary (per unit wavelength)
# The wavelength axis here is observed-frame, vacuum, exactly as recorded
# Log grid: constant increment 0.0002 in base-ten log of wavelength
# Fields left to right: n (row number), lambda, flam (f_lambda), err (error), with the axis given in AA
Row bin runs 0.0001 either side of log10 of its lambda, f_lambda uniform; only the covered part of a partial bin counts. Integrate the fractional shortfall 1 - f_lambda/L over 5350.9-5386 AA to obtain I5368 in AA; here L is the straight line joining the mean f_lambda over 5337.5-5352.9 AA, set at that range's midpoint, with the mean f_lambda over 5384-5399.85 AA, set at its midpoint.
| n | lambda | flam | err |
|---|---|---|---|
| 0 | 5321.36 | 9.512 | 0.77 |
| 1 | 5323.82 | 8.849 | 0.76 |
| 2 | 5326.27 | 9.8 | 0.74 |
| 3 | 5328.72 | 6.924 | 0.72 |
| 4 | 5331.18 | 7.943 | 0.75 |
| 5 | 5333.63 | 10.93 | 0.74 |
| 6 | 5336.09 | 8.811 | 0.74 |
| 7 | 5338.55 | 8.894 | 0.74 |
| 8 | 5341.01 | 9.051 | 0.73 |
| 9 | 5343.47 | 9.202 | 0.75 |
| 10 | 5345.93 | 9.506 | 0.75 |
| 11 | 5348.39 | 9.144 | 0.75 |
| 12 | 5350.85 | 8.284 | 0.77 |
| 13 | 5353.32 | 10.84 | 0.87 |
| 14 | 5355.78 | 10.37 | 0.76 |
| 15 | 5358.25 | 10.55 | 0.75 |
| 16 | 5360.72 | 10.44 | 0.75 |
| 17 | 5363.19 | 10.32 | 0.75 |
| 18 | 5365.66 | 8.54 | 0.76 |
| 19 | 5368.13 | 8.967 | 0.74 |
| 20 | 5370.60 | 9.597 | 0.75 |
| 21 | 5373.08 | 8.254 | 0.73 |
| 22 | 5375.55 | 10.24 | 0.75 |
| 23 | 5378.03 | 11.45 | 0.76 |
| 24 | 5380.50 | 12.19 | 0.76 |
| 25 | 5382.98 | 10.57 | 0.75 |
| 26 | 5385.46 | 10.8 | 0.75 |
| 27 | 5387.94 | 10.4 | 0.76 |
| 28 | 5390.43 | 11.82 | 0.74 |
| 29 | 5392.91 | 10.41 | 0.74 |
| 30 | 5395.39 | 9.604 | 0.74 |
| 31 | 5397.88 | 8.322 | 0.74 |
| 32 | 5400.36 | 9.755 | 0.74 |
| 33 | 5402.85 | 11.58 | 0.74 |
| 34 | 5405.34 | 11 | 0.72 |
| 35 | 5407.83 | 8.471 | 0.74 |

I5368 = -1.8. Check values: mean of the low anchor 9.11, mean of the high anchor 10.2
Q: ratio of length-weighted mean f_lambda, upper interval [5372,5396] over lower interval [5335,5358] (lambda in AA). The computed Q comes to 1.1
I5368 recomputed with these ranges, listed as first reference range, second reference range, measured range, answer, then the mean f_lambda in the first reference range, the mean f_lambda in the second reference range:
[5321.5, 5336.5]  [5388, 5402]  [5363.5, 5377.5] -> 0.5 AA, 8.92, 10.1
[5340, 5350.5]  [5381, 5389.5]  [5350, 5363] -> -0.7 AA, 9.16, 10.8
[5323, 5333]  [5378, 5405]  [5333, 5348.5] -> -0.7 AA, 8.52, 10.6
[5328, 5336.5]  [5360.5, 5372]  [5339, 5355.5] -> -0.6 AA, 8.74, 9.48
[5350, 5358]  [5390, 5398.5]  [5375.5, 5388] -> -1.3 AA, 9.99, 10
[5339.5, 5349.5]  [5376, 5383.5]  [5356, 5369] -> 0.6 AA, 9.22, 11.4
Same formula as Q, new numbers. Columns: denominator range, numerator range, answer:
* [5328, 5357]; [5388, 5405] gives 1.12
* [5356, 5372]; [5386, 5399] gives 1.04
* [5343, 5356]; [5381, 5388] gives 1.13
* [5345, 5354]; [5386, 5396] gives 1.14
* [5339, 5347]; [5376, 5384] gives 1.23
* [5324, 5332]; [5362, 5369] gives 1.12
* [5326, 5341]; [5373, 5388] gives 1.22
